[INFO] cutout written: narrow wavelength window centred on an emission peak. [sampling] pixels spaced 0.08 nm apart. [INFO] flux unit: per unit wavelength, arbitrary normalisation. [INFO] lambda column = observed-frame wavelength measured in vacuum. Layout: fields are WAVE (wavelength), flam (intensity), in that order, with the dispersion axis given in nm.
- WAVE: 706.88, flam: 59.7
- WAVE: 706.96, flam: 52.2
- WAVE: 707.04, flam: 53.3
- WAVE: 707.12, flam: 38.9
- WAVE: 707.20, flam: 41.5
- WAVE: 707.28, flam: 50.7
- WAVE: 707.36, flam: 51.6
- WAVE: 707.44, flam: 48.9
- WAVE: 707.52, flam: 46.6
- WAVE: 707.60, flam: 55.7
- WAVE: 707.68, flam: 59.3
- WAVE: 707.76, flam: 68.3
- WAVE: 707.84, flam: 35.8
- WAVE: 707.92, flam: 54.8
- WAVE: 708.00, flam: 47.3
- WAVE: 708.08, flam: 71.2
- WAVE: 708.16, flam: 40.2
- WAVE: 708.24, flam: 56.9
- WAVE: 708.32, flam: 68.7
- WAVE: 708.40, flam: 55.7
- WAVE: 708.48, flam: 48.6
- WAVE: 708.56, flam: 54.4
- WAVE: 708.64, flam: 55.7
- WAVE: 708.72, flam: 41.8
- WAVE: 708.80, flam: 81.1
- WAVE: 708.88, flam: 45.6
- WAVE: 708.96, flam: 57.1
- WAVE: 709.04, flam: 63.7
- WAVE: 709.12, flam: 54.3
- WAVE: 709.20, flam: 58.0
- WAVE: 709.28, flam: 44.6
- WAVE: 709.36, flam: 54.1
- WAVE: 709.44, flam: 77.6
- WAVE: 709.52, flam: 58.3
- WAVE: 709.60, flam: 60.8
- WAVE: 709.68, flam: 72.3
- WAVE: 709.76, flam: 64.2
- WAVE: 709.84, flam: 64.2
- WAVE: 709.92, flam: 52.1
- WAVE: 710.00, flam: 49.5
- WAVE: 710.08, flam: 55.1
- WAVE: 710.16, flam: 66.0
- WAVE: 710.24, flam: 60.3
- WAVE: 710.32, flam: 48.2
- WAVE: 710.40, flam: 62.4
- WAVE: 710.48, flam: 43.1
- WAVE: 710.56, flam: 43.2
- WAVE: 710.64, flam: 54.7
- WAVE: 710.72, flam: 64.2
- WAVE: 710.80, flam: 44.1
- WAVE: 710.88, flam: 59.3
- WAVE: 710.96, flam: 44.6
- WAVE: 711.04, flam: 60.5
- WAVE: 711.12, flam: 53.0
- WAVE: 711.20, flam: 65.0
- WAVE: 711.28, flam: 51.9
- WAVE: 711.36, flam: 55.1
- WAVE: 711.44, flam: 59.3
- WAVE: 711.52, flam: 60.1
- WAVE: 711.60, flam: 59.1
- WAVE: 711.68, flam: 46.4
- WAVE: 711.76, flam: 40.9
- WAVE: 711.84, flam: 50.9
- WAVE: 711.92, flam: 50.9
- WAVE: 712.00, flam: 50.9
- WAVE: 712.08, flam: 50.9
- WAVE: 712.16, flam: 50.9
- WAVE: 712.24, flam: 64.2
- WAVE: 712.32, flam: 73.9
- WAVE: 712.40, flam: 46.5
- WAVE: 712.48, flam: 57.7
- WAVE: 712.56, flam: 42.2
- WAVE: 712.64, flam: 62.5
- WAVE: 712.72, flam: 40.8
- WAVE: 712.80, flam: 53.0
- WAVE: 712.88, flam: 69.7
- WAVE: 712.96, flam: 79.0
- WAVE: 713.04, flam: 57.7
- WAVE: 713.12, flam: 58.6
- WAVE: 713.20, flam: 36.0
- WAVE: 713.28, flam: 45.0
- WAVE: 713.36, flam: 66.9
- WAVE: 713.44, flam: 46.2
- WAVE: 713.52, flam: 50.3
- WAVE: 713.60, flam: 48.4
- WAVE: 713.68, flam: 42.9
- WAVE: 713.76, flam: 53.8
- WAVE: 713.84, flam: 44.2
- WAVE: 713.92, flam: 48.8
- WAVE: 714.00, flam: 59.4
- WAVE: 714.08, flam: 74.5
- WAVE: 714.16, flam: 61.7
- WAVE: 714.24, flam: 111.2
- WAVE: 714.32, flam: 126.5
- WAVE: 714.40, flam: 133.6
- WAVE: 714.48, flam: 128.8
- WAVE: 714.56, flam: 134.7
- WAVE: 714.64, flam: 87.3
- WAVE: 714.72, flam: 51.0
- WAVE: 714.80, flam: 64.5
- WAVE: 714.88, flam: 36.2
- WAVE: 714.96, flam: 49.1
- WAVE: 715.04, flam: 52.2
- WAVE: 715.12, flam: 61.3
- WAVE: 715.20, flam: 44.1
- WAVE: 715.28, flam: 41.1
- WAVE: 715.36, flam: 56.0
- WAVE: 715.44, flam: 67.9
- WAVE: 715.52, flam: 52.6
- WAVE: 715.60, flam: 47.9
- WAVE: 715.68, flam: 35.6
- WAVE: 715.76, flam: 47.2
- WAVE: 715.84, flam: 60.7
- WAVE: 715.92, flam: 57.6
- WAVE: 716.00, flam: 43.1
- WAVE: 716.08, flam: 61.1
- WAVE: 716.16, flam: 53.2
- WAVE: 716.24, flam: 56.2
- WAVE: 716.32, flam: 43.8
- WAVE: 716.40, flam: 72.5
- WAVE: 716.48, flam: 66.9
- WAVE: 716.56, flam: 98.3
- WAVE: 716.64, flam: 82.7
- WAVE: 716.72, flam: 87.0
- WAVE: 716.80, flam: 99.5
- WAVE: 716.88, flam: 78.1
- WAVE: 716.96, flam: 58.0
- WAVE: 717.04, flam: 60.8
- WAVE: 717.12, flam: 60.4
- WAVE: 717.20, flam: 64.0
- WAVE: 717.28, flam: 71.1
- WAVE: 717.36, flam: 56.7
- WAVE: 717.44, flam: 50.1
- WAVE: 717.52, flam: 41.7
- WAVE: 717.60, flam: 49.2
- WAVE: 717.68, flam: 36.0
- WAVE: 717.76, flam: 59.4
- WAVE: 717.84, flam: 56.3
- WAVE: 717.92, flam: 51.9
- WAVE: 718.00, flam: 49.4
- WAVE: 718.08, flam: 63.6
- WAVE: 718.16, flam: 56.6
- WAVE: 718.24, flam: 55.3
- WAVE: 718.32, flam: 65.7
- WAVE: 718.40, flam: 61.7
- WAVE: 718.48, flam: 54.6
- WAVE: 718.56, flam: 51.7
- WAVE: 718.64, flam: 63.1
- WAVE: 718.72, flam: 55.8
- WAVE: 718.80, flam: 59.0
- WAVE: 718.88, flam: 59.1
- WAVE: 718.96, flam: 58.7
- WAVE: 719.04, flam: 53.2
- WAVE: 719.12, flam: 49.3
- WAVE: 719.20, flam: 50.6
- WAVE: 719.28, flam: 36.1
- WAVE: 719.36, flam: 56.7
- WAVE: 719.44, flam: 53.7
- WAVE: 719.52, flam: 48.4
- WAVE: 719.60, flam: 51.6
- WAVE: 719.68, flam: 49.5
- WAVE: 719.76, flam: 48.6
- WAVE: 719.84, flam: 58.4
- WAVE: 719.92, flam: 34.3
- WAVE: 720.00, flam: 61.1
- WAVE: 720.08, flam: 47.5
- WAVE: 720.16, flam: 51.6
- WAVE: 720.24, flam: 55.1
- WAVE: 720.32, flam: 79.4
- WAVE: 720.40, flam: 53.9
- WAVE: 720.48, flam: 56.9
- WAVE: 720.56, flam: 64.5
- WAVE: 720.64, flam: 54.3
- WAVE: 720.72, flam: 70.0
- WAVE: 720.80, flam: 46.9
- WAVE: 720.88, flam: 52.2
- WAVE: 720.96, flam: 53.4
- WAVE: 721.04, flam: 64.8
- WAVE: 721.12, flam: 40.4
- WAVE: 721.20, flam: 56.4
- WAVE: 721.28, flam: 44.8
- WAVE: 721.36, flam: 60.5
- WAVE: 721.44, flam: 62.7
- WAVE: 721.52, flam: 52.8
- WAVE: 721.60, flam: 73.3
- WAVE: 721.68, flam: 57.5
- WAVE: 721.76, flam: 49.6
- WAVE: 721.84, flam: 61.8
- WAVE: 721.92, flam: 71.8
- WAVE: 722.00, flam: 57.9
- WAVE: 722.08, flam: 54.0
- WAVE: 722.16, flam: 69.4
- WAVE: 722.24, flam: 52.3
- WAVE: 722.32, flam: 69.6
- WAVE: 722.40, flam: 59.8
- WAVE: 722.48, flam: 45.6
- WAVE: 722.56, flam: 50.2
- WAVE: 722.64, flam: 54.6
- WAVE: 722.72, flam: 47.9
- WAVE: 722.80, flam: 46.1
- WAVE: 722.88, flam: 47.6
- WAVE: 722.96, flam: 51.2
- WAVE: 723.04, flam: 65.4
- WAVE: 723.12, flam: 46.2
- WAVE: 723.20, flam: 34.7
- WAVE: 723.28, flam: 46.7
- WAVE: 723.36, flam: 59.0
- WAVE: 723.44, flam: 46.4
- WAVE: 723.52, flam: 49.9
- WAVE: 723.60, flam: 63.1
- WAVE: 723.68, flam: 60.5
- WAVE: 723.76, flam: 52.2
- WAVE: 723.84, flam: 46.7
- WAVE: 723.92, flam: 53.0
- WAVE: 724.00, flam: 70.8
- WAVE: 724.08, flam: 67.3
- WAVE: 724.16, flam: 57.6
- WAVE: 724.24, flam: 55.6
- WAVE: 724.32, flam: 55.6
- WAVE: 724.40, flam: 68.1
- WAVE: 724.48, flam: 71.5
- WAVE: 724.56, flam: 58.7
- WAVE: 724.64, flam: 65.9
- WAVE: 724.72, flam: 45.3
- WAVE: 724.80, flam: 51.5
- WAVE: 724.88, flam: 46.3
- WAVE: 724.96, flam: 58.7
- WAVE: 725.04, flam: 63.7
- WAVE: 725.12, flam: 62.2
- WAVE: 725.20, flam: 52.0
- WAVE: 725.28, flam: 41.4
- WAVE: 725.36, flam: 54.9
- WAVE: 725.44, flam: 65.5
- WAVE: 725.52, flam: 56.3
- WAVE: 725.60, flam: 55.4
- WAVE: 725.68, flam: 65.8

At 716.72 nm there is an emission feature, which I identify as [N II] 6583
